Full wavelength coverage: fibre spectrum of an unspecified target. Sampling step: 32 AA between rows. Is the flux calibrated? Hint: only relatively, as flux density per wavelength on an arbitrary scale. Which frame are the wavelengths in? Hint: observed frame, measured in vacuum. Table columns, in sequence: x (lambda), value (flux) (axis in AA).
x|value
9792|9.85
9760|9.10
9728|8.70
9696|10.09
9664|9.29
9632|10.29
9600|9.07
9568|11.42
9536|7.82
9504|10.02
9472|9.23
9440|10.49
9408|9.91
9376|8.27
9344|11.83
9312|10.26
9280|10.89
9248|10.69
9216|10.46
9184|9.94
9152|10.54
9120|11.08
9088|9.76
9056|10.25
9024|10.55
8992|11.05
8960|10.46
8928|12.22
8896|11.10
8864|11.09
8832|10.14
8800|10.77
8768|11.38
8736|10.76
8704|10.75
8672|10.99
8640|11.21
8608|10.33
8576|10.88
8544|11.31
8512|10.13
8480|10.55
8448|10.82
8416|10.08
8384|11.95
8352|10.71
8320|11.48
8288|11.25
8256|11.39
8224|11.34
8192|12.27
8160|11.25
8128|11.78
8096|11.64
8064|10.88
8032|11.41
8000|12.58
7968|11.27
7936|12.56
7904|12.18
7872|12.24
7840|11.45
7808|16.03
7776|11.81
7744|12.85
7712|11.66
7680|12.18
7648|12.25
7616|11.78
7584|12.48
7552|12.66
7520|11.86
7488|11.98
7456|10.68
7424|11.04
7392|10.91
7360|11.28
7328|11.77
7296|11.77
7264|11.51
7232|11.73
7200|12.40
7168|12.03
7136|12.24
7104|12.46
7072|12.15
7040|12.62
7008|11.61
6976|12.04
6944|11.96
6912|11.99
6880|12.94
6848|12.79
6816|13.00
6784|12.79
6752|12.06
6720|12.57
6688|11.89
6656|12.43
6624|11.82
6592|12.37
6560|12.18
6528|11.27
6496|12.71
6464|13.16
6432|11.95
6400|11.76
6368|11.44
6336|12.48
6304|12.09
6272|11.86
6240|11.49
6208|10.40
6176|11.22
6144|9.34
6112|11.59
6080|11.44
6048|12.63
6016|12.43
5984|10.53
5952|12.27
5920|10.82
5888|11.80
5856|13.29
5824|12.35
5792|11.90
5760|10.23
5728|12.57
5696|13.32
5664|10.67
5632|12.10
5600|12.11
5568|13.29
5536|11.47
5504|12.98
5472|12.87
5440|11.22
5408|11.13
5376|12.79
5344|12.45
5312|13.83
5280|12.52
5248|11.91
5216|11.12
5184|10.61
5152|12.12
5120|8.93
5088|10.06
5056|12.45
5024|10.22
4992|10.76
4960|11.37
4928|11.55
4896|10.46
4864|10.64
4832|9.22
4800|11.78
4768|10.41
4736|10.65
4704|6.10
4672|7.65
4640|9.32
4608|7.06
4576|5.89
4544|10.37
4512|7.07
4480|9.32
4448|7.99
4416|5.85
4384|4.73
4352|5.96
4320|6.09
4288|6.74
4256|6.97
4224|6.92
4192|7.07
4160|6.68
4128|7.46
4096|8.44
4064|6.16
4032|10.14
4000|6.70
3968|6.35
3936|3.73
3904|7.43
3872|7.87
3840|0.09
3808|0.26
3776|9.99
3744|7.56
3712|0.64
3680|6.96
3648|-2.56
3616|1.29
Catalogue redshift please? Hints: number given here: 0.19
